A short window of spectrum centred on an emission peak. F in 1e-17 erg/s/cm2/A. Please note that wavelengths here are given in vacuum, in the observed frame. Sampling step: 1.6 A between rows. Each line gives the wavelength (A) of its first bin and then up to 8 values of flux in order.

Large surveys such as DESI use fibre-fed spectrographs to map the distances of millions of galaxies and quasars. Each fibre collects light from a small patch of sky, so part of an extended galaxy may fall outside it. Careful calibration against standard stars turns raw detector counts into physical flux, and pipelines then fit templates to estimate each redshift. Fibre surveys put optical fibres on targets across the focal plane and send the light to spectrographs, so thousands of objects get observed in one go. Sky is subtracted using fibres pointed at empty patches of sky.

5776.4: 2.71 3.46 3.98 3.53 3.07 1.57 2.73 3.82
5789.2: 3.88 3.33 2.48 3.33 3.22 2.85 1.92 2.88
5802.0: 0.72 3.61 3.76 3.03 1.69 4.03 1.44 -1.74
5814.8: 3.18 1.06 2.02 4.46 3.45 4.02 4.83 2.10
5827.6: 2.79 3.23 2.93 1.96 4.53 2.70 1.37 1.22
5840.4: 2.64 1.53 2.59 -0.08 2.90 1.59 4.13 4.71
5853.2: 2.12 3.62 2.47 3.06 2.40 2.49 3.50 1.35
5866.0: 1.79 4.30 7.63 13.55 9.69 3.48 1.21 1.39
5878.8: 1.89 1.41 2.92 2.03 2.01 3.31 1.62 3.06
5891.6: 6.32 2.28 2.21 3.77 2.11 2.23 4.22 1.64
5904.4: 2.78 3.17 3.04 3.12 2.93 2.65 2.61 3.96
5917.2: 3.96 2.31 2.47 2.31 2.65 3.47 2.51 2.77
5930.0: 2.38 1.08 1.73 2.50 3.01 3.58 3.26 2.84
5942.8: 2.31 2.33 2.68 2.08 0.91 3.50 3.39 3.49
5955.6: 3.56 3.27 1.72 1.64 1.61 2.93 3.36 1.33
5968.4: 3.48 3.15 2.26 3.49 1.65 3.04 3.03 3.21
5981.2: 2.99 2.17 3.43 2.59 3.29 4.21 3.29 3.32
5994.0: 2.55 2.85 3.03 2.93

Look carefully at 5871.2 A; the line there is H-beta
